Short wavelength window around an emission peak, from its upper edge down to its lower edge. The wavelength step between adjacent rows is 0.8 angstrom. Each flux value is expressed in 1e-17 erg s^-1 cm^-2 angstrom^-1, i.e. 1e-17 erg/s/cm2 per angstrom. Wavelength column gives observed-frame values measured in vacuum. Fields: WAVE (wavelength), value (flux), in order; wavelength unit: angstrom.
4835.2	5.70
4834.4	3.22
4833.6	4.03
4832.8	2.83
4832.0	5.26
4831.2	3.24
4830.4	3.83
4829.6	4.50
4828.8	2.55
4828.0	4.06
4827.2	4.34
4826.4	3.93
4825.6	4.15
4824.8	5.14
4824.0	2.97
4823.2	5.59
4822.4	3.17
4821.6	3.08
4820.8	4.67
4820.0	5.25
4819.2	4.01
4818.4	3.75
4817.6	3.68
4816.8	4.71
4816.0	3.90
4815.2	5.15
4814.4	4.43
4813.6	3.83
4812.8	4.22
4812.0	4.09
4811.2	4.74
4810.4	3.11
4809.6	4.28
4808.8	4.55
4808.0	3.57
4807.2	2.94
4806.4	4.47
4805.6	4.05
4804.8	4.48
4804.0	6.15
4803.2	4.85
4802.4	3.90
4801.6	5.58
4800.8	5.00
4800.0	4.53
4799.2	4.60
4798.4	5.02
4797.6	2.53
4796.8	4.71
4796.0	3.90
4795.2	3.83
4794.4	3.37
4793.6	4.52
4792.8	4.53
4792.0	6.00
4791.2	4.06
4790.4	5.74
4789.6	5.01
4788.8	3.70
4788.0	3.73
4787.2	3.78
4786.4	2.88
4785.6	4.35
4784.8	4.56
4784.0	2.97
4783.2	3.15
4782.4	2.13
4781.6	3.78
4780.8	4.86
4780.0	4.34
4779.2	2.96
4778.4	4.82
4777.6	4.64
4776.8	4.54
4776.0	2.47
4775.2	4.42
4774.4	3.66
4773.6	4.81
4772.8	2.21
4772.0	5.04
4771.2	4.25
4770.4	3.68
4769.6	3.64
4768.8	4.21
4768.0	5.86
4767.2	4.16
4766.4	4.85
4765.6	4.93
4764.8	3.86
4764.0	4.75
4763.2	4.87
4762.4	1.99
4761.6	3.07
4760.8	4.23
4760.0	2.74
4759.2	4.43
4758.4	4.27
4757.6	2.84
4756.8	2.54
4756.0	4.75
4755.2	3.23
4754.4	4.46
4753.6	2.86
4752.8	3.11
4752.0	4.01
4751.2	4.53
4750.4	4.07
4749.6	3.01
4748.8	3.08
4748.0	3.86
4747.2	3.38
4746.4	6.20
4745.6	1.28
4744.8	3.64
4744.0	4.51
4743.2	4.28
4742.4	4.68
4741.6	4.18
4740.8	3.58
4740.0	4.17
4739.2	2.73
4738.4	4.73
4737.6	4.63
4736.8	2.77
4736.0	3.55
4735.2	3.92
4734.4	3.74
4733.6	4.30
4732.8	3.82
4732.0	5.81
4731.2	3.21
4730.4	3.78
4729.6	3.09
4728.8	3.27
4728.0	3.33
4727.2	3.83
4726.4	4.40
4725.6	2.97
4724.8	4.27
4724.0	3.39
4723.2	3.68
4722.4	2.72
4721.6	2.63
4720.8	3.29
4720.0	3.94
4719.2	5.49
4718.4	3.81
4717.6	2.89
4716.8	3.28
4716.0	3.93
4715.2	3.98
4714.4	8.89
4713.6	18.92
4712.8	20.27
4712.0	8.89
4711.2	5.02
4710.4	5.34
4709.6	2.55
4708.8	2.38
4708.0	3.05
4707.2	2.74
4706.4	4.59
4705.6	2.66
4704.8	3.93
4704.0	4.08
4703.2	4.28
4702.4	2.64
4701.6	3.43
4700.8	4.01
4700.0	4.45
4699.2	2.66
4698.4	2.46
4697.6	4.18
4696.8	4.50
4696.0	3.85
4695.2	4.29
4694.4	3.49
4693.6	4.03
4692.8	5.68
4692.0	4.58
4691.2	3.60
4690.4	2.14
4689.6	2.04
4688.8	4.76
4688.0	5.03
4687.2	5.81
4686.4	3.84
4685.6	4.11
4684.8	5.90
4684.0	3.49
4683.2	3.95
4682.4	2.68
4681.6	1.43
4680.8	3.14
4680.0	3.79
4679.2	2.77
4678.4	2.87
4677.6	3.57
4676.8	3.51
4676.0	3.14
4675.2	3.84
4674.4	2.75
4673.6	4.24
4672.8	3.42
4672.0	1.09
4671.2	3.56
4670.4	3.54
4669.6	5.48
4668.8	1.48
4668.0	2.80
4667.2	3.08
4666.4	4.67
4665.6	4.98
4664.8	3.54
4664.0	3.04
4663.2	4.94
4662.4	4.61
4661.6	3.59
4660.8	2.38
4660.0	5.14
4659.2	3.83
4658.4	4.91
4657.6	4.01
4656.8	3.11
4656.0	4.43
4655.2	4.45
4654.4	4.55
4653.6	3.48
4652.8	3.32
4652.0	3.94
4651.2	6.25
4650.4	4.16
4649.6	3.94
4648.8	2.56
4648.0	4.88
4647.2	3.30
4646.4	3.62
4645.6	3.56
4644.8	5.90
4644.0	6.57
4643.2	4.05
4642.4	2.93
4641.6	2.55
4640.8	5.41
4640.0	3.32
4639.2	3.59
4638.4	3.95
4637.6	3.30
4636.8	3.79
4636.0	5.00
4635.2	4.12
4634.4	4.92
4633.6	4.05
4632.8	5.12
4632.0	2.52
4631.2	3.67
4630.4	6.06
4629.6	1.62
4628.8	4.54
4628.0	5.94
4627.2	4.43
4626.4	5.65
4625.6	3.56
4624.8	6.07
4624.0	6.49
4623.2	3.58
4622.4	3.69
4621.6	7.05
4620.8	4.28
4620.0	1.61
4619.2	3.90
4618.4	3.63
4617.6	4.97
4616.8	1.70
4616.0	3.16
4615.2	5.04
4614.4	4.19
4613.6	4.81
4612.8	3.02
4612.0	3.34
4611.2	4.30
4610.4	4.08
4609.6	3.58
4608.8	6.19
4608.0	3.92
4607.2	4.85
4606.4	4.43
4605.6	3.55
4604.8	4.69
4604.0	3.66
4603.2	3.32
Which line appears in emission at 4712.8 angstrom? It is H-gamma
